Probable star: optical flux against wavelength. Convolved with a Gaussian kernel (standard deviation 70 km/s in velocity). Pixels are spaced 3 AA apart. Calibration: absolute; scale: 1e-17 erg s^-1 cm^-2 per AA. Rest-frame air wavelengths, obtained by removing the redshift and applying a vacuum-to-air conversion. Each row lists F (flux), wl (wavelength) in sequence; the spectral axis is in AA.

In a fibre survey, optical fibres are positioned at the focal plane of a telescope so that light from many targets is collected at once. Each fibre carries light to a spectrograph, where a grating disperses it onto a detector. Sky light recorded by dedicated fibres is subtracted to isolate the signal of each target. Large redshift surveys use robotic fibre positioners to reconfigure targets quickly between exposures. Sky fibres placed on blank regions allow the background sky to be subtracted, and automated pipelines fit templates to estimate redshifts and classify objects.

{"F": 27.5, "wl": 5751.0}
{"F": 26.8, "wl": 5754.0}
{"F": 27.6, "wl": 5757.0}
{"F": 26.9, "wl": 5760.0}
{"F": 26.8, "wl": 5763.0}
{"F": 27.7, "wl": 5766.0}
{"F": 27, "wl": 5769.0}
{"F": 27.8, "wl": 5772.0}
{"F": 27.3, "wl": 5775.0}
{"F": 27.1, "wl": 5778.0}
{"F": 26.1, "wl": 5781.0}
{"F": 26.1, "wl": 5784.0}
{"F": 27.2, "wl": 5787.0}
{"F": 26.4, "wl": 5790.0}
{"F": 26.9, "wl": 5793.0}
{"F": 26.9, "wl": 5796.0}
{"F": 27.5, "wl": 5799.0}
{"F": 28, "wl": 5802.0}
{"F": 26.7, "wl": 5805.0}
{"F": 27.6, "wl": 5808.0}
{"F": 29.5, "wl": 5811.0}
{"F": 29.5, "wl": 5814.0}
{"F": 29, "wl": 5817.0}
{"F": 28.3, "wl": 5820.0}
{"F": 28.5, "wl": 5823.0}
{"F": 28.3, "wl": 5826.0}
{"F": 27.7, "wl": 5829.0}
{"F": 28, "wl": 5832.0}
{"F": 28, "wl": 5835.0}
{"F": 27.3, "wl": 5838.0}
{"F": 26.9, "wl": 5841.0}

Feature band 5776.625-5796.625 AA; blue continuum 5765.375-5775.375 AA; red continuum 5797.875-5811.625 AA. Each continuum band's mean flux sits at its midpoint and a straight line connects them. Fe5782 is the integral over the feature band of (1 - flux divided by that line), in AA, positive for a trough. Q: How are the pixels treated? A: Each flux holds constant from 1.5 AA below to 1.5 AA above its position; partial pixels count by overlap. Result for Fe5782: 0.7 AA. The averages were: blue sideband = 27.4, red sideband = 27.8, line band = 26.7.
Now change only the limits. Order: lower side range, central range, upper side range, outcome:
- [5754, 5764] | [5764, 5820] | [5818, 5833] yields 0.3 AA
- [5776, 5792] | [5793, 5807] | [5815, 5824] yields 0.1 AA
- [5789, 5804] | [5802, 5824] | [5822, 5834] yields -0.6 AA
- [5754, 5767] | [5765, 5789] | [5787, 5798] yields 0.0 AA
